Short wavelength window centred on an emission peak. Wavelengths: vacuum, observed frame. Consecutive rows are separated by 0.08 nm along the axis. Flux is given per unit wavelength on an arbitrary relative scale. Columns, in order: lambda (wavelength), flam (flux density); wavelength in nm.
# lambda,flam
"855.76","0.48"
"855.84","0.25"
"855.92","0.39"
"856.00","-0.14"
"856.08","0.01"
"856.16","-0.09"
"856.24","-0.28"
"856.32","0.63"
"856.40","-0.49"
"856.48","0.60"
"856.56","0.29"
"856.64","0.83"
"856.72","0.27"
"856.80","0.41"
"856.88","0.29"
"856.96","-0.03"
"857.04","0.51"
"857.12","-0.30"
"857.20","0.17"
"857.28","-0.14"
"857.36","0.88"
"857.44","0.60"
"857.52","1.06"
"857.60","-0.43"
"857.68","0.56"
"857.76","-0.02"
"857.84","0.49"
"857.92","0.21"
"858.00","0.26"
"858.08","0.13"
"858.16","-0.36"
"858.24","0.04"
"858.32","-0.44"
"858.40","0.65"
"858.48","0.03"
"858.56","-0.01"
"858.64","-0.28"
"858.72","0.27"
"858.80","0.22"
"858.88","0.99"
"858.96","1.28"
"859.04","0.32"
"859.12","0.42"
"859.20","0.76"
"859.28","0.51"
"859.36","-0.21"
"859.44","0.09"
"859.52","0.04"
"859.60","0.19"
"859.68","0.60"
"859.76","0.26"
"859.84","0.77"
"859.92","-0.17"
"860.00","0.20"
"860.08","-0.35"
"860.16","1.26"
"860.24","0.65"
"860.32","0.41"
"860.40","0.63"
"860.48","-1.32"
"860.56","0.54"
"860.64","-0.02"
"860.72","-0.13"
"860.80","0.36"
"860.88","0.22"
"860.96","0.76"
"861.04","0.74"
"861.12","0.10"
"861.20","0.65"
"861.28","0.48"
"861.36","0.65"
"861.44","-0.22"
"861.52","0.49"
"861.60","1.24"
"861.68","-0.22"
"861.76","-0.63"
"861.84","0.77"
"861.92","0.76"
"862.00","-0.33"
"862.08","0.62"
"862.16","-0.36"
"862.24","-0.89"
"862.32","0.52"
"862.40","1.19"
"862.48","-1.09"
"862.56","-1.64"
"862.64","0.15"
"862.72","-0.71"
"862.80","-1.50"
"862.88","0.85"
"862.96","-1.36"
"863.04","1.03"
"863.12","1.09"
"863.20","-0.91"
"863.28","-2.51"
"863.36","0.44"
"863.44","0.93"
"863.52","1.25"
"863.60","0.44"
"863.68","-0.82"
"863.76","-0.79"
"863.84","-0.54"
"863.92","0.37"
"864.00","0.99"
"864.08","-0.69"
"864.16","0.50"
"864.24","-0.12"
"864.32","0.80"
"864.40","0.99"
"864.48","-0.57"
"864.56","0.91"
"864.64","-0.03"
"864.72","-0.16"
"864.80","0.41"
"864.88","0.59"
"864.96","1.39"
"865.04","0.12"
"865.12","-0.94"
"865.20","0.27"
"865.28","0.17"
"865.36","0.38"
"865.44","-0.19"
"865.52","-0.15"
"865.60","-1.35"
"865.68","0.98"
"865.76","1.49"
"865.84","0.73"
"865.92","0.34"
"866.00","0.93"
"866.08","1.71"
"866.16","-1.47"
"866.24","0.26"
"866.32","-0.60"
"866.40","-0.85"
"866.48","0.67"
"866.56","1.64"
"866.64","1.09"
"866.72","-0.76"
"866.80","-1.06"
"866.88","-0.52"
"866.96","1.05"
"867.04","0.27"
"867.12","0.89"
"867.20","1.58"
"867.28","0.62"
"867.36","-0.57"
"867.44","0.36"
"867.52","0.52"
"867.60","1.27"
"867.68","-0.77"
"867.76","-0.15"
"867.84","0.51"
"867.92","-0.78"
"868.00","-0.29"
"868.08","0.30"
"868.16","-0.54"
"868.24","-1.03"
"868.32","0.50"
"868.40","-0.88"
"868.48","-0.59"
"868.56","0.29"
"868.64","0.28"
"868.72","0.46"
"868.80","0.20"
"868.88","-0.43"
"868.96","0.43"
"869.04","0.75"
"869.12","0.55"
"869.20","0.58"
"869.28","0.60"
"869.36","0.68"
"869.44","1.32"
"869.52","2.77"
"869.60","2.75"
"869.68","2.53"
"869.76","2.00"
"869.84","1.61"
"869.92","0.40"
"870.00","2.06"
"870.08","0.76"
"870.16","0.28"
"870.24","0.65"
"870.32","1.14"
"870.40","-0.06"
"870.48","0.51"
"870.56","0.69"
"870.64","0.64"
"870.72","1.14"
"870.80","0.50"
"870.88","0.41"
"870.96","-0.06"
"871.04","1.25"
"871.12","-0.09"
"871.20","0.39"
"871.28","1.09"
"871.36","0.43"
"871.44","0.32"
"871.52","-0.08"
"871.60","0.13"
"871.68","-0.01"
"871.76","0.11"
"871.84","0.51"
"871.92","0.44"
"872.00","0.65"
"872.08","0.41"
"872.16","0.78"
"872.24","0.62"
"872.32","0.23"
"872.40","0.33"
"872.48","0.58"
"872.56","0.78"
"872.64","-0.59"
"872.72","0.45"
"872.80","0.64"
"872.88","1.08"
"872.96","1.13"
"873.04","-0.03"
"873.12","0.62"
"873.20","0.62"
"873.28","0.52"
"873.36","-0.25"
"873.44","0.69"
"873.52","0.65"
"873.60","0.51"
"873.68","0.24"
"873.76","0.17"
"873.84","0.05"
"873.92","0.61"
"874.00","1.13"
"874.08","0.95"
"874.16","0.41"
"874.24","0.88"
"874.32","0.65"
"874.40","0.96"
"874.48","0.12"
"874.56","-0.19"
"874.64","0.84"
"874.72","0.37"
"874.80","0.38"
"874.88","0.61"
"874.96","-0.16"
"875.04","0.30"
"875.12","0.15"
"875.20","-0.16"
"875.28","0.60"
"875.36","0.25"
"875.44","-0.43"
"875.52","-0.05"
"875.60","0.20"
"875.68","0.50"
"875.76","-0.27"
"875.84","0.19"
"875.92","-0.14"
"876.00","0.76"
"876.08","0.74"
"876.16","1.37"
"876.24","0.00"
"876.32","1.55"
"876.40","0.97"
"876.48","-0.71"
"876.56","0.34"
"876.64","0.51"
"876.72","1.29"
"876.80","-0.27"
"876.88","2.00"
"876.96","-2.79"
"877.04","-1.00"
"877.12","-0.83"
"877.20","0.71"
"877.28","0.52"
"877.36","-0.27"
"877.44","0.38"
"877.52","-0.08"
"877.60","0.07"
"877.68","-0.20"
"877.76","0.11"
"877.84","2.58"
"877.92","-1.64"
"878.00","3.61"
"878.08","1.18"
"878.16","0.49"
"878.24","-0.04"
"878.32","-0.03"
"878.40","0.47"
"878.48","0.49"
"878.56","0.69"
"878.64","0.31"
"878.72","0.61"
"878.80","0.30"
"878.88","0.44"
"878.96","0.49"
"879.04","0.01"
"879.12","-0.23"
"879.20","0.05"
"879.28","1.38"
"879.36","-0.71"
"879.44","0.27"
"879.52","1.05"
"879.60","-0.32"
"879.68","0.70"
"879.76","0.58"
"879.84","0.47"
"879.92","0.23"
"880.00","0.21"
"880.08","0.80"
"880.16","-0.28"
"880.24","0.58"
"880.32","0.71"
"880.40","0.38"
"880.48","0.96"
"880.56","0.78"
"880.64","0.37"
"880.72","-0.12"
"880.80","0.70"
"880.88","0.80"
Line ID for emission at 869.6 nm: Hbeta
